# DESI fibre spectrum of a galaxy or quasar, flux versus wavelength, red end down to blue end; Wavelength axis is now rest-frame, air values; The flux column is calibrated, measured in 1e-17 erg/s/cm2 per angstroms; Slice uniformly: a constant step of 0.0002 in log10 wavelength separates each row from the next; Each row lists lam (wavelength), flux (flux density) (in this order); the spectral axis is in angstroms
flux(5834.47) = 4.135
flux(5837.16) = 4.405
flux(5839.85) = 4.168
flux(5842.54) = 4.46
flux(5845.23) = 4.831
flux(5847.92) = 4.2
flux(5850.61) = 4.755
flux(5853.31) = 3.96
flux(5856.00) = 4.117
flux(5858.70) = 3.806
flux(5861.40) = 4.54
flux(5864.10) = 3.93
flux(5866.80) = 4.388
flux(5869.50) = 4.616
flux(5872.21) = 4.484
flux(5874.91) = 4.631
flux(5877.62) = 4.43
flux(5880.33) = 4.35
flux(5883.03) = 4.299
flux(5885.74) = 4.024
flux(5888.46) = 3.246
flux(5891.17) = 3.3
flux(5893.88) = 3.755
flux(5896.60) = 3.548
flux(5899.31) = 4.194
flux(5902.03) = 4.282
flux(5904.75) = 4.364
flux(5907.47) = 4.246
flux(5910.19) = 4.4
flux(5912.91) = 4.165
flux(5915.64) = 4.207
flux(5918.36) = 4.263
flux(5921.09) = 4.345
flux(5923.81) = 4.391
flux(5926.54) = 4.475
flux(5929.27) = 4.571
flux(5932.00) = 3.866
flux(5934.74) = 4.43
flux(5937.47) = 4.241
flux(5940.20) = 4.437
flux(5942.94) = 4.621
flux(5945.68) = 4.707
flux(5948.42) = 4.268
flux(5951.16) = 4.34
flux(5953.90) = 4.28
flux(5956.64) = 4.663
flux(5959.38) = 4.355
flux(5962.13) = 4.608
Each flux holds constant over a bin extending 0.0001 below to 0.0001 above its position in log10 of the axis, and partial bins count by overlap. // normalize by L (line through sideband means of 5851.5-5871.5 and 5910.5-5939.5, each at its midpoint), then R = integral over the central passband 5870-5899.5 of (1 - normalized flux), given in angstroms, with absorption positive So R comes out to 1.48 angstroms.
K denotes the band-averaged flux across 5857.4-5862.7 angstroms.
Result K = 4.17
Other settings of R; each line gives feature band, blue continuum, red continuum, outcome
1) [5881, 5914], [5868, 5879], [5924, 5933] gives 3.4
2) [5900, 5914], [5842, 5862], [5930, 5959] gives 0.2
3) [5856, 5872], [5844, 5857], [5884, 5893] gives -0.7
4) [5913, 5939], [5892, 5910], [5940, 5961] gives -0.2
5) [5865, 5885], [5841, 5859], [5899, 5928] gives -0.5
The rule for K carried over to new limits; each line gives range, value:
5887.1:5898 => 3.47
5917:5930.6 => 4.41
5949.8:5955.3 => 4.31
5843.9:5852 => 4.59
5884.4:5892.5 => 3.52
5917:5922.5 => 4.31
